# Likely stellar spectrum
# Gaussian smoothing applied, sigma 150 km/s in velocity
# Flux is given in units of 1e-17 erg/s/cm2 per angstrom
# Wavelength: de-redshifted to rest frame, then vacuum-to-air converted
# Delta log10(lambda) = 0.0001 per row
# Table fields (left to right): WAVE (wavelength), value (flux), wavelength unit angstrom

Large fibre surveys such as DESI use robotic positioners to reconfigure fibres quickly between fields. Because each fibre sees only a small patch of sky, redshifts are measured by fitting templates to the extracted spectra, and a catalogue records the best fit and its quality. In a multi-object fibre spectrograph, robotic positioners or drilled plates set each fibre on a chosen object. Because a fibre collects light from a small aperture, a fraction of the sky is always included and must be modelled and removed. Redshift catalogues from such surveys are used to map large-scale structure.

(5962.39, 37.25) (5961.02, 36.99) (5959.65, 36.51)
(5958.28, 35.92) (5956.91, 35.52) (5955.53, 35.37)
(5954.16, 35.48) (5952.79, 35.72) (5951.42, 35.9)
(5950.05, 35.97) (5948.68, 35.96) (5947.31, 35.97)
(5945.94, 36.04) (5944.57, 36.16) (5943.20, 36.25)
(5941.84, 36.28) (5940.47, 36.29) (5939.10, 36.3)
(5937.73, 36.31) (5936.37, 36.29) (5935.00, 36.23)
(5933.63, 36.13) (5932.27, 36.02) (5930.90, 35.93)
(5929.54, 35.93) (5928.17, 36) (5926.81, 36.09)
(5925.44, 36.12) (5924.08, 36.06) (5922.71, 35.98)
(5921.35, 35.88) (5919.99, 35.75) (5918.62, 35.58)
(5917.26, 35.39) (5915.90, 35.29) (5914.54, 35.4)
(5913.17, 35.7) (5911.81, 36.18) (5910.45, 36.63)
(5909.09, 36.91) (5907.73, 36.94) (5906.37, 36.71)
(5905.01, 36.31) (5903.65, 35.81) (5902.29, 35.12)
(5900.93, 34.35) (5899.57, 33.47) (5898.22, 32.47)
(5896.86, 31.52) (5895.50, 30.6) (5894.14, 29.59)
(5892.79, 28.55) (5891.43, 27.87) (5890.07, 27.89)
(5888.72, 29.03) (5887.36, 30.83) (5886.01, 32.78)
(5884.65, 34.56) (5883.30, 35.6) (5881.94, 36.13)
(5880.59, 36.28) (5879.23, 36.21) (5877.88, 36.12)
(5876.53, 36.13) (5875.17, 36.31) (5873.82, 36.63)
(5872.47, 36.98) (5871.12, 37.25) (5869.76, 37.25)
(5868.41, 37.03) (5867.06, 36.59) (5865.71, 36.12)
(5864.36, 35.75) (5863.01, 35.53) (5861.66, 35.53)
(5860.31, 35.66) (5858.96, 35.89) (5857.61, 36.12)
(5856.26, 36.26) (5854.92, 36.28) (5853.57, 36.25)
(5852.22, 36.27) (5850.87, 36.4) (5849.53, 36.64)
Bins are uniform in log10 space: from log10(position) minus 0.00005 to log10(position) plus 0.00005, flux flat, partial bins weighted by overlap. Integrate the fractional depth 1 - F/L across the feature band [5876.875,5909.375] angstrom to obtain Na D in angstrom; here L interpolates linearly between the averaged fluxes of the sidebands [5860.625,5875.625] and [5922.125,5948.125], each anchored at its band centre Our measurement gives 2.6 angstrom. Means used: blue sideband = 36.4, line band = 33.4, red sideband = 36.1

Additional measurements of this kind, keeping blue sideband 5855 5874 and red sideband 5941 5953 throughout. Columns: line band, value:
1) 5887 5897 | 1.9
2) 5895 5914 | 0.7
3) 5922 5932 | 0.0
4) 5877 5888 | 0.4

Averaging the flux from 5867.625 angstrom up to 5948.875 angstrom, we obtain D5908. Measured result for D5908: 35.1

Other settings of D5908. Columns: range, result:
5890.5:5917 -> 33.9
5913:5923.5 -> 35.6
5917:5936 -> 35.9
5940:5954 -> 36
